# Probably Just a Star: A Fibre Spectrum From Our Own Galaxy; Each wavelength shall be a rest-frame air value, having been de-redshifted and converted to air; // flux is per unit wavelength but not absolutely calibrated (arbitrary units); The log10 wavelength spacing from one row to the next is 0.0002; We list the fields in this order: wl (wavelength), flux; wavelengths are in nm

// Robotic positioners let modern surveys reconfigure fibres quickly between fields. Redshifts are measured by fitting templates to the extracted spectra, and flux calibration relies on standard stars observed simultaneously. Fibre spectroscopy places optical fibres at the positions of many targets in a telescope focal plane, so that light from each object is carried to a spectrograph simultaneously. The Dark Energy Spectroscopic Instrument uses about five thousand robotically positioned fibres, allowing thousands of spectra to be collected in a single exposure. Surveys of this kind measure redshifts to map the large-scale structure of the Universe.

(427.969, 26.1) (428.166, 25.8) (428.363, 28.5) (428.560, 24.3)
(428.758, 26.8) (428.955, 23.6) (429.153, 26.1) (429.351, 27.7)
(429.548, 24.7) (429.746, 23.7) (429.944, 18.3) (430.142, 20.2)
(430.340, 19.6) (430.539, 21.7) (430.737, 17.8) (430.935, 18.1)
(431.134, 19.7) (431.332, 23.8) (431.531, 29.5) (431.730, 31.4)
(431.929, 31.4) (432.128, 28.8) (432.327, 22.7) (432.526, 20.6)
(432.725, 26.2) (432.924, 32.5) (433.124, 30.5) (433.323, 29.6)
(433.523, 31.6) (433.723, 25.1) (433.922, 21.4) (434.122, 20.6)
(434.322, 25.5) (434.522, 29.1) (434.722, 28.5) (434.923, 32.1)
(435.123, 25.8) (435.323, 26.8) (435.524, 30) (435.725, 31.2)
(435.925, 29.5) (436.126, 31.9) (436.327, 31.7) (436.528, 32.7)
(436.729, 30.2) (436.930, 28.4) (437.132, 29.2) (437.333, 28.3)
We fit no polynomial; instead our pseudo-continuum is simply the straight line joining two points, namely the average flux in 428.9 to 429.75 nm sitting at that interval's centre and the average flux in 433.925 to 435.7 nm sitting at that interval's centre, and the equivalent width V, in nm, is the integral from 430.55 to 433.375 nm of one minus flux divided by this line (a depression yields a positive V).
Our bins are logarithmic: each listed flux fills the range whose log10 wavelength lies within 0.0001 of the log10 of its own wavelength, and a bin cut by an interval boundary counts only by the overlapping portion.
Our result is 0.06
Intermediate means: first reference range 25.4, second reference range 27.1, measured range 25.7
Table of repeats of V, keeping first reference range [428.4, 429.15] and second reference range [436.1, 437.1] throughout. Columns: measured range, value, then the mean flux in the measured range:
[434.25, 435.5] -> 0.06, 28.1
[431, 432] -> 0.02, 26.7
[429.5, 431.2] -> 0.39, 20.3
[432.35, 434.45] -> 0.17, 26.3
